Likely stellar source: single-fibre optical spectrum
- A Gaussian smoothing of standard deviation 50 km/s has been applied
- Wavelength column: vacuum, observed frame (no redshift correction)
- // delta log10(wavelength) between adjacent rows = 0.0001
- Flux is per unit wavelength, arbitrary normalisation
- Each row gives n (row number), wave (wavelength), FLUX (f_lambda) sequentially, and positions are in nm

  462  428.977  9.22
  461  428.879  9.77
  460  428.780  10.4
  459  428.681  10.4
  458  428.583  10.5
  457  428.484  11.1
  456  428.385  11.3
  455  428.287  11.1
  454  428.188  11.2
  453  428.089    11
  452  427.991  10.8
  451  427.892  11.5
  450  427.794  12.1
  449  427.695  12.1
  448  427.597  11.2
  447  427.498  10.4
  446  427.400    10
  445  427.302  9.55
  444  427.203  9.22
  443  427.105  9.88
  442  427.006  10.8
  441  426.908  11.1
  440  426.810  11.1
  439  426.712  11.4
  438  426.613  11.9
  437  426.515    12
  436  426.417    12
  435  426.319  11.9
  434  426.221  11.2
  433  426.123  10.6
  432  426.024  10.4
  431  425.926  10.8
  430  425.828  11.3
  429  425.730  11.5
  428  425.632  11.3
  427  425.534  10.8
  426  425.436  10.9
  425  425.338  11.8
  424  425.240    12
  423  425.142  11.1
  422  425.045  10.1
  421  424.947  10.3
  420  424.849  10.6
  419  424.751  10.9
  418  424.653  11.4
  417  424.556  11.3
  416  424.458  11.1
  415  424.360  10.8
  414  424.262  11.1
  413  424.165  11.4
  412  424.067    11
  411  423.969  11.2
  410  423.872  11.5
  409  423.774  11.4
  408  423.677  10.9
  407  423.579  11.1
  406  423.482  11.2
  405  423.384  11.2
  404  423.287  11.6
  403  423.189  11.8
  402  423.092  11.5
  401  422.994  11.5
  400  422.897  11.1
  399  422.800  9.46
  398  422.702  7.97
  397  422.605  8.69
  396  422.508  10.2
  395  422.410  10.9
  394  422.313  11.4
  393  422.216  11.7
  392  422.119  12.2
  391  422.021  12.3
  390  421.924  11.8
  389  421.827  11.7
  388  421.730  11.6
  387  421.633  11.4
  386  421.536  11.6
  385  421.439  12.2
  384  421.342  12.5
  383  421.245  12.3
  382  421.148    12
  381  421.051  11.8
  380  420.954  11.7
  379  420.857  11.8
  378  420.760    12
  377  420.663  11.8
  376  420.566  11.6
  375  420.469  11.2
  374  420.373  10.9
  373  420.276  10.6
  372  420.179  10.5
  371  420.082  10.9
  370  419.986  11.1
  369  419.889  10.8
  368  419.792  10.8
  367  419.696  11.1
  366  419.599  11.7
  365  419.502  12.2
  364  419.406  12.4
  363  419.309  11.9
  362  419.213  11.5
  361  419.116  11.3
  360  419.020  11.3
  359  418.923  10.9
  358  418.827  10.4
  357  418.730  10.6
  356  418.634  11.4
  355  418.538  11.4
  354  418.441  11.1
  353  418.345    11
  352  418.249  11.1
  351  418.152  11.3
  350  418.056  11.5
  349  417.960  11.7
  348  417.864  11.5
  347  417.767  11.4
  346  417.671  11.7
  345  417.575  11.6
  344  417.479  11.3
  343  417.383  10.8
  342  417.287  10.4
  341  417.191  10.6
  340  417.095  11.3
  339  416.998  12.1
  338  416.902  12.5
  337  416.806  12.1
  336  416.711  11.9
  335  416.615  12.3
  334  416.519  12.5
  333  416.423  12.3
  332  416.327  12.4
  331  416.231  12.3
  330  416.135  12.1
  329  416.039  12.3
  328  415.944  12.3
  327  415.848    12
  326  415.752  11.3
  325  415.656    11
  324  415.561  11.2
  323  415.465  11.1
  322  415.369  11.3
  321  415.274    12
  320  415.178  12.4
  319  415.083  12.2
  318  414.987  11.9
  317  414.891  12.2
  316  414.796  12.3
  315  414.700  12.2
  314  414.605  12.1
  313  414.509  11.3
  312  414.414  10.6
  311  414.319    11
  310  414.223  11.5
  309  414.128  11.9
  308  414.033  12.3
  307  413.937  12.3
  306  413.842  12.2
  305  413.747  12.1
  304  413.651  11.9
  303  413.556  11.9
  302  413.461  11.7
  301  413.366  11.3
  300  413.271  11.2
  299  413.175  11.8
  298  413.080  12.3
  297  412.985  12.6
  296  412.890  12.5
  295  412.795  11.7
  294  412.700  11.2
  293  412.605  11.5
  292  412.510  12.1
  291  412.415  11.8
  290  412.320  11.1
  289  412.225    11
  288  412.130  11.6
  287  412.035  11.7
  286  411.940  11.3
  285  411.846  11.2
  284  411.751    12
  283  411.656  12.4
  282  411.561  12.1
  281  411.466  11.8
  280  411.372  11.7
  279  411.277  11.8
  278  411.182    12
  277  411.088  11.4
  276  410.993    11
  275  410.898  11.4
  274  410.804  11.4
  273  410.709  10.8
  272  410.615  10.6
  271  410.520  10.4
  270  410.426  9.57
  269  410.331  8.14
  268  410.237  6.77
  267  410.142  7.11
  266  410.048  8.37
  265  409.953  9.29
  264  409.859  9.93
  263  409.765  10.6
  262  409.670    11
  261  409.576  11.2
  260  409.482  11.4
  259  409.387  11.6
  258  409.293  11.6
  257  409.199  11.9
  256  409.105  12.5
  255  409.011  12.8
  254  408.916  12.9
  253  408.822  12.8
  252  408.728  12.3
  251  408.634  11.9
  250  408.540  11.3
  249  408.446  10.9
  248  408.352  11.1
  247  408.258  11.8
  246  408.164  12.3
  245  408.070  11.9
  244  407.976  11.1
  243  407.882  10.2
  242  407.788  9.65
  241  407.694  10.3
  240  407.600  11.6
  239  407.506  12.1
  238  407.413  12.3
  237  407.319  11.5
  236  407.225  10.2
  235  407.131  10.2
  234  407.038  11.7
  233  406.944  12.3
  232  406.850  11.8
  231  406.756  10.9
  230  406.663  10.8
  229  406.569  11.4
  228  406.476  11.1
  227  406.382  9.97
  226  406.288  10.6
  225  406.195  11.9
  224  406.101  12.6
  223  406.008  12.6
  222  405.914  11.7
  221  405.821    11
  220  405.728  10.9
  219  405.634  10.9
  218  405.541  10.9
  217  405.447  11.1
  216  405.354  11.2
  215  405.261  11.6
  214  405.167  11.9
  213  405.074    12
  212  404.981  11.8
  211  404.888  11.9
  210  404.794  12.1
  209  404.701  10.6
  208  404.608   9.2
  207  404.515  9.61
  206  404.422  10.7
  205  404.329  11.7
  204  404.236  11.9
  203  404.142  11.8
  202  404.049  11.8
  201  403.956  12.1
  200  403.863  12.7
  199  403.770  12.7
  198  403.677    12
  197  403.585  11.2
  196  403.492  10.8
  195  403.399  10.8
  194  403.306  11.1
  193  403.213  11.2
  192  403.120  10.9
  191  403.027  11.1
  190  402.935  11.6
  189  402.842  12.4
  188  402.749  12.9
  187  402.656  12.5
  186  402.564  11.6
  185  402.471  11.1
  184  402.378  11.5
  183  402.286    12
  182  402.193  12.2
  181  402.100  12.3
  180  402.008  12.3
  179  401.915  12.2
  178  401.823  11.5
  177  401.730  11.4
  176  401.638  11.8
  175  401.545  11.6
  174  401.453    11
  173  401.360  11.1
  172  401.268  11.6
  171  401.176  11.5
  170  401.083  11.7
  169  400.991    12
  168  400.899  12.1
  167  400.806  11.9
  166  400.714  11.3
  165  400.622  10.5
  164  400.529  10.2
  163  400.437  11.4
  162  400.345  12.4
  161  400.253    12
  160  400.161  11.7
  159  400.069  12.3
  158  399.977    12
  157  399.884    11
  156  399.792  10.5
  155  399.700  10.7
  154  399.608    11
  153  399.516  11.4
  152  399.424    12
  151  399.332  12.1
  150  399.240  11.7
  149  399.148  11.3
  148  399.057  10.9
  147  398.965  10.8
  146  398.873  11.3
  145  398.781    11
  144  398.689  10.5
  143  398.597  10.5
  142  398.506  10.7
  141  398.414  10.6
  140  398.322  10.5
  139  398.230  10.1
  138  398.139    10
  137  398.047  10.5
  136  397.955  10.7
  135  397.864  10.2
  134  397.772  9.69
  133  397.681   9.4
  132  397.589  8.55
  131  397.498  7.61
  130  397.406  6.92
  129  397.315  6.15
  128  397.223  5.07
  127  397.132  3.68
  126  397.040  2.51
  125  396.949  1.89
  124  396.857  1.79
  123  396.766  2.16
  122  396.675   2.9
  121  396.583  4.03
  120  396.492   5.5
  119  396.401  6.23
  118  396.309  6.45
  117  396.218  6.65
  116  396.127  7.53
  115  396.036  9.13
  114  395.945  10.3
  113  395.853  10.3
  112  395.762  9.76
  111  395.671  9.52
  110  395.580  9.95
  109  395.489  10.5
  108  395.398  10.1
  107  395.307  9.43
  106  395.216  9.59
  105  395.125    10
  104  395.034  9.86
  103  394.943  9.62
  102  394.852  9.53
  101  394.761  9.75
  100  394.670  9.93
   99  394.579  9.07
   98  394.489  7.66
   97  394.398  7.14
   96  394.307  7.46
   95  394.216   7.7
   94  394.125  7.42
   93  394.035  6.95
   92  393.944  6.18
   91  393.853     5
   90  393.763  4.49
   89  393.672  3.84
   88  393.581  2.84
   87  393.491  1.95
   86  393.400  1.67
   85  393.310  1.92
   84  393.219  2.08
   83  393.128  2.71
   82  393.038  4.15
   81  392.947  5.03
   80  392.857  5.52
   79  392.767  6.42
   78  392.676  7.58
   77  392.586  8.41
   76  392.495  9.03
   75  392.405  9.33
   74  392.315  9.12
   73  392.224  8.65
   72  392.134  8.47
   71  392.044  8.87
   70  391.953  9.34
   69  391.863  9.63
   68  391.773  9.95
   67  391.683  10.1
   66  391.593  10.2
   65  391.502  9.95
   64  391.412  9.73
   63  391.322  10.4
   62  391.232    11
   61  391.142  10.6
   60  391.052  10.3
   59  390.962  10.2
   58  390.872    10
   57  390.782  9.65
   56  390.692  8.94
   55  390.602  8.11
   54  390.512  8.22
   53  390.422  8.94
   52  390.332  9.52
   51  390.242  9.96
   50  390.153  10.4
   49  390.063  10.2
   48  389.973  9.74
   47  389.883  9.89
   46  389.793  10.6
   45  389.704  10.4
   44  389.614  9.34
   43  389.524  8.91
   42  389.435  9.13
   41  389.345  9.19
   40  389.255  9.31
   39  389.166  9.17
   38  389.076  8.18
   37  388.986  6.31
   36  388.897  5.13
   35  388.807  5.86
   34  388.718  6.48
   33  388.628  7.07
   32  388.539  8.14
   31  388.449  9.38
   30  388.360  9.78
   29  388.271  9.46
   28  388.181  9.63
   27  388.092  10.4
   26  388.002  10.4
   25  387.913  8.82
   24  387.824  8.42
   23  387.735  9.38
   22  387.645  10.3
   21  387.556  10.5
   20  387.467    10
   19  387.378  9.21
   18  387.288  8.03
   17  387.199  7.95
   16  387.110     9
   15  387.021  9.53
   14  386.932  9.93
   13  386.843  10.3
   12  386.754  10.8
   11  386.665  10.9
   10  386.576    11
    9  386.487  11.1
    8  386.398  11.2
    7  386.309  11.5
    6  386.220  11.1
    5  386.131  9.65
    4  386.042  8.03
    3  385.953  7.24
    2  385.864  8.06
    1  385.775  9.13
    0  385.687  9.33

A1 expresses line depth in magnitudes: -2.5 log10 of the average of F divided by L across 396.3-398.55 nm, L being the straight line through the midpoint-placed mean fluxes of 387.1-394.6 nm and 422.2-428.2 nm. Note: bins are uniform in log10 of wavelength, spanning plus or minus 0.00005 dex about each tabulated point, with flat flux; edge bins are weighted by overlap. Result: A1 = 0.24 mag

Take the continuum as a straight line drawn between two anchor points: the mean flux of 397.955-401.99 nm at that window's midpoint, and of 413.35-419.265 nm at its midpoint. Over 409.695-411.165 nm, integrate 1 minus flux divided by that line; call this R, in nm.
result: 0.21 nm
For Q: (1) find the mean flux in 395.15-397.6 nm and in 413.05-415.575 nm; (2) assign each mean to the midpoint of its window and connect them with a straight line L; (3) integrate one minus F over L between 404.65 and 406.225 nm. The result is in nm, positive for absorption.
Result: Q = -0.38 nm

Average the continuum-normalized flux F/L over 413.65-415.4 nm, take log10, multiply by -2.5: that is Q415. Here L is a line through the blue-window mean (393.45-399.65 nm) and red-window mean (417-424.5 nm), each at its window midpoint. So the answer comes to -0.14 mag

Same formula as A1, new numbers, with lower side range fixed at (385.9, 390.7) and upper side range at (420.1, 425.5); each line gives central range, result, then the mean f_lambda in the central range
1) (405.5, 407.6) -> -0.10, 11.3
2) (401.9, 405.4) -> -0.15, 11.6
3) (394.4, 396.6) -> 0.10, 8.8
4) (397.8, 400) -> -0.11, 10.9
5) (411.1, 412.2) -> -0.11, 11.8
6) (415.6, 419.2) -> -0.06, 11.5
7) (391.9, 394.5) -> 0.49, 6.09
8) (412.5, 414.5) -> -0.10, 11.8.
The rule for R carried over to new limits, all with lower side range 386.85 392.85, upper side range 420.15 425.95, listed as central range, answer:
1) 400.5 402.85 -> -0.43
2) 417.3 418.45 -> -0.04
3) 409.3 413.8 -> -0.25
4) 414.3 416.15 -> -0.17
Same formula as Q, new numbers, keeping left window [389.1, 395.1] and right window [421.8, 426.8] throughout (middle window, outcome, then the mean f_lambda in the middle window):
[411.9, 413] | -0.18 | 11.6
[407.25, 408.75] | -0.27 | 11.4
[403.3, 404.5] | -0.31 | 11.6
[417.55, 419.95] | -0.17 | 11.3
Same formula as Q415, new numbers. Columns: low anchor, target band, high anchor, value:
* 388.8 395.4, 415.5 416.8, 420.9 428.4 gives -0.16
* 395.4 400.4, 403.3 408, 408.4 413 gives -0.10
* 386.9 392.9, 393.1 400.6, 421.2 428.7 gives 0.15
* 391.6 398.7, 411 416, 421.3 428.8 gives -0.21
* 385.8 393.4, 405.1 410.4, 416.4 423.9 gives -0.08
